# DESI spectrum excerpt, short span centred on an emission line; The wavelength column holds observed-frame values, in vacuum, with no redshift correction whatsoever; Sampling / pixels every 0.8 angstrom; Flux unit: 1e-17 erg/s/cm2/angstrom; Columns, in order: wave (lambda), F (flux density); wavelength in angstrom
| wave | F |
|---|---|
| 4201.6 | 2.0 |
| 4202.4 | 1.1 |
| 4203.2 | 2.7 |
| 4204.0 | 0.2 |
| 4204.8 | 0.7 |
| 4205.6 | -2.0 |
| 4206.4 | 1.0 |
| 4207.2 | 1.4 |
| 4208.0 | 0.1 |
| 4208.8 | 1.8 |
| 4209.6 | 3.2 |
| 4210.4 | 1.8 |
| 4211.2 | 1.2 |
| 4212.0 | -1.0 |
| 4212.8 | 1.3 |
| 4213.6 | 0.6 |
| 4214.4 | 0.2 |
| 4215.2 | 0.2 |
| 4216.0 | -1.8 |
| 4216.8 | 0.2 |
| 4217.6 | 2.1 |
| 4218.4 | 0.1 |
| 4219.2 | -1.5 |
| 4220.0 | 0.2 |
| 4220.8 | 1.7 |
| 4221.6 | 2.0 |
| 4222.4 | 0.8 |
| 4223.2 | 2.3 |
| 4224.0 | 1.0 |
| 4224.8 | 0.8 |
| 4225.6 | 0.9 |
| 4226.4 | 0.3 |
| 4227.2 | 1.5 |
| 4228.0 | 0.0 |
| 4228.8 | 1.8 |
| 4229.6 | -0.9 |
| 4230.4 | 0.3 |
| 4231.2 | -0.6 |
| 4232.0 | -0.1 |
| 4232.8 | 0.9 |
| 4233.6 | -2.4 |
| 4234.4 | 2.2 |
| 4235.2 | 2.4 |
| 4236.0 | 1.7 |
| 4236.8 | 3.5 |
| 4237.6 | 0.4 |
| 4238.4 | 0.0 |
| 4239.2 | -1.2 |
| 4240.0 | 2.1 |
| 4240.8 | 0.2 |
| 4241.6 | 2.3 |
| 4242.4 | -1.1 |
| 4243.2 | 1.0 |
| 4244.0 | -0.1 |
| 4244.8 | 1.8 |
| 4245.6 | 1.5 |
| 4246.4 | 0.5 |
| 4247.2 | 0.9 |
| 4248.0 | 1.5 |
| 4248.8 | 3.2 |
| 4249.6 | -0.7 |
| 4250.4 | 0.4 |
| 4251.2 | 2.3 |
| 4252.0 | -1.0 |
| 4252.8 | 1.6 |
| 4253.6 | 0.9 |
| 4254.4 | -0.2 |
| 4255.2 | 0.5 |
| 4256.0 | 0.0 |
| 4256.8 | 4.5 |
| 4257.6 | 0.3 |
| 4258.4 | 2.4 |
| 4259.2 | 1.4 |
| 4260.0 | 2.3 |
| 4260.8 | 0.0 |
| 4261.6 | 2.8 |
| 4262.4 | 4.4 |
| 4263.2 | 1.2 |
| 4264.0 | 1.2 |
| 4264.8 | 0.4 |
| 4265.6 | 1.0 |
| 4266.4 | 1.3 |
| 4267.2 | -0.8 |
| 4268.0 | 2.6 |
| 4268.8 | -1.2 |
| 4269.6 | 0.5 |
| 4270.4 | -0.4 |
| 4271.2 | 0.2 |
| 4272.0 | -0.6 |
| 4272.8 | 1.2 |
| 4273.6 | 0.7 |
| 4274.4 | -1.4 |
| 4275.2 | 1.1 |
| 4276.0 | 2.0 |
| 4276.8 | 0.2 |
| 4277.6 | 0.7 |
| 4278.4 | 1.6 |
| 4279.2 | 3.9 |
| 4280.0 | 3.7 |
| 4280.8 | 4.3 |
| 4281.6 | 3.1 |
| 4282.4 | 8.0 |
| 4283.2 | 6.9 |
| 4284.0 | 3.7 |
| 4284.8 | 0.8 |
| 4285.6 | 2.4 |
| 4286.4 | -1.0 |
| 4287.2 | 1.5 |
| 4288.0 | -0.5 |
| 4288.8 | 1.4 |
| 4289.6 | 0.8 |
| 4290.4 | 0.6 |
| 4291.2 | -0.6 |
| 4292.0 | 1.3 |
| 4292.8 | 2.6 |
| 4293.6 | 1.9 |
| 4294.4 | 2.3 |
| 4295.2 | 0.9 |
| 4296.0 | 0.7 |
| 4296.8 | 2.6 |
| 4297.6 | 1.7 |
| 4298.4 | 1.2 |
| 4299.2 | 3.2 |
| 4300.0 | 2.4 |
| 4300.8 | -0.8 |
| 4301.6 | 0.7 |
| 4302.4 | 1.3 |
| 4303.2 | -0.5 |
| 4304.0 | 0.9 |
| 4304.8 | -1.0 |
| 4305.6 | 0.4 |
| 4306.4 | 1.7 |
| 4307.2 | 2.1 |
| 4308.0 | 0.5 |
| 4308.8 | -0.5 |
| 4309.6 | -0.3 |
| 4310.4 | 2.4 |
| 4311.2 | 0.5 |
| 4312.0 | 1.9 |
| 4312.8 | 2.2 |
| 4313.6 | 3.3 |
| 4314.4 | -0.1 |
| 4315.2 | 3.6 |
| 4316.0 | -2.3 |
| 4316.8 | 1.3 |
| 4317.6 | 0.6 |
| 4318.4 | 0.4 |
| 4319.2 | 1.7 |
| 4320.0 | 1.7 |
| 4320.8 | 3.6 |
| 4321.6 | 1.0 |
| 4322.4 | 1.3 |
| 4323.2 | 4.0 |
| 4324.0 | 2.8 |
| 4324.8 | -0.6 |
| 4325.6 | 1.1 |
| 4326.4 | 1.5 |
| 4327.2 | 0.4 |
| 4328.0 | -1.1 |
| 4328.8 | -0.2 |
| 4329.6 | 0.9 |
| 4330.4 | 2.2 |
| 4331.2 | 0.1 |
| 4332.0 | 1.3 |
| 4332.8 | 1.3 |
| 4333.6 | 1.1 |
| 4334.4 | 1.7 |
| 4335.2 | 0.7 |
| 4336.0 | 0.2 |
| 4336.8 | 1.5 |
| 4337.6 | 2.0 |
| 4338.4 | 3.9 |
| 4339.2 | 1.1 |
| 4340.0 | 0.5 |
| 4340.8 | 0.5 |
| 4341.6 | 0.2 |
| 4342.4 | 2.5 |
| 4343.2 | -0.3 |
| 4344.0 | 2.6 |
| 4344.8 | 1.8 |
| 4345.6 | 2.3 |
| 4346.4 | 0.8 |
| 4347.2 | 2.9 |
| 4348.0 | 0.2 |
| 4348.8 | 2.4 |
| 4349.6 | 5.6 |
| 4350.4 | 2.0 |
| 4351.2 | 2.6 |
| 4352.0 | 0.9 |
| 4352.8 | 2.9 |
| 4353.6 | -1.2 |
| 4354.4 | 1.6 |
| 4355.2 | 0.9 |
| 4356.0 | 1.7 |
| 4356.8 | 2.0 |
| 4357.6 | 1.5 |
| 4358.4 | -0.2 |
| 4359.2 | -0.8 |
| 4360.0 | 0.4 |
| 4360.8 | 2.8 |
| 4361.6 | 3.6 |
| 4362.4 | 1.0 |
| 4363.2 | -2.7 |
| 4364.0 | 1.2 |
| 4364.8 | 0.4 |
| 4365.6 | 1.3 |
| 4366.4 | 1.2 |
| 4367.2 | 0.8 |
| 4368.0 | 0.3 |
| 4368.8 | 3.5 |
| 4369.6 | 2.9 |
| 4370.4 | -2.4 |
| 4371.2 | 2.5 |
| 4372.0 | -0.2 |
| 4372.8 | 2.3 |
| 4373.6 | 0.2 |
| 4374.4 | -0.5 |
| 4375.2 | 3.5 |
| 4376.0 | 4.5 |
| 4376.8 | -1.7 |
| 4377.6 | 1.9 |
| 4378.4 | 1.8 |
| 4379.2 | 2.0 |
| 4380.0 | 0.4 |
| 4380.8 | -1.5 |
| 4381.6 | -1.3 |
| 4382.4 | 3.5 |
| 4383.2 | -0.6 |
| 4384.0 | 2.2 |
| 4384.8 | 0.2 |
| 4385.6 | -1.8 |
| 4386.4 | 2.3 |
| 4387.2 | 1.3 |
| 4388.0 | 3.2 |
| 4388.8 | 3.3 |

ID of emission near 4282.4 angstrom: [O II]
